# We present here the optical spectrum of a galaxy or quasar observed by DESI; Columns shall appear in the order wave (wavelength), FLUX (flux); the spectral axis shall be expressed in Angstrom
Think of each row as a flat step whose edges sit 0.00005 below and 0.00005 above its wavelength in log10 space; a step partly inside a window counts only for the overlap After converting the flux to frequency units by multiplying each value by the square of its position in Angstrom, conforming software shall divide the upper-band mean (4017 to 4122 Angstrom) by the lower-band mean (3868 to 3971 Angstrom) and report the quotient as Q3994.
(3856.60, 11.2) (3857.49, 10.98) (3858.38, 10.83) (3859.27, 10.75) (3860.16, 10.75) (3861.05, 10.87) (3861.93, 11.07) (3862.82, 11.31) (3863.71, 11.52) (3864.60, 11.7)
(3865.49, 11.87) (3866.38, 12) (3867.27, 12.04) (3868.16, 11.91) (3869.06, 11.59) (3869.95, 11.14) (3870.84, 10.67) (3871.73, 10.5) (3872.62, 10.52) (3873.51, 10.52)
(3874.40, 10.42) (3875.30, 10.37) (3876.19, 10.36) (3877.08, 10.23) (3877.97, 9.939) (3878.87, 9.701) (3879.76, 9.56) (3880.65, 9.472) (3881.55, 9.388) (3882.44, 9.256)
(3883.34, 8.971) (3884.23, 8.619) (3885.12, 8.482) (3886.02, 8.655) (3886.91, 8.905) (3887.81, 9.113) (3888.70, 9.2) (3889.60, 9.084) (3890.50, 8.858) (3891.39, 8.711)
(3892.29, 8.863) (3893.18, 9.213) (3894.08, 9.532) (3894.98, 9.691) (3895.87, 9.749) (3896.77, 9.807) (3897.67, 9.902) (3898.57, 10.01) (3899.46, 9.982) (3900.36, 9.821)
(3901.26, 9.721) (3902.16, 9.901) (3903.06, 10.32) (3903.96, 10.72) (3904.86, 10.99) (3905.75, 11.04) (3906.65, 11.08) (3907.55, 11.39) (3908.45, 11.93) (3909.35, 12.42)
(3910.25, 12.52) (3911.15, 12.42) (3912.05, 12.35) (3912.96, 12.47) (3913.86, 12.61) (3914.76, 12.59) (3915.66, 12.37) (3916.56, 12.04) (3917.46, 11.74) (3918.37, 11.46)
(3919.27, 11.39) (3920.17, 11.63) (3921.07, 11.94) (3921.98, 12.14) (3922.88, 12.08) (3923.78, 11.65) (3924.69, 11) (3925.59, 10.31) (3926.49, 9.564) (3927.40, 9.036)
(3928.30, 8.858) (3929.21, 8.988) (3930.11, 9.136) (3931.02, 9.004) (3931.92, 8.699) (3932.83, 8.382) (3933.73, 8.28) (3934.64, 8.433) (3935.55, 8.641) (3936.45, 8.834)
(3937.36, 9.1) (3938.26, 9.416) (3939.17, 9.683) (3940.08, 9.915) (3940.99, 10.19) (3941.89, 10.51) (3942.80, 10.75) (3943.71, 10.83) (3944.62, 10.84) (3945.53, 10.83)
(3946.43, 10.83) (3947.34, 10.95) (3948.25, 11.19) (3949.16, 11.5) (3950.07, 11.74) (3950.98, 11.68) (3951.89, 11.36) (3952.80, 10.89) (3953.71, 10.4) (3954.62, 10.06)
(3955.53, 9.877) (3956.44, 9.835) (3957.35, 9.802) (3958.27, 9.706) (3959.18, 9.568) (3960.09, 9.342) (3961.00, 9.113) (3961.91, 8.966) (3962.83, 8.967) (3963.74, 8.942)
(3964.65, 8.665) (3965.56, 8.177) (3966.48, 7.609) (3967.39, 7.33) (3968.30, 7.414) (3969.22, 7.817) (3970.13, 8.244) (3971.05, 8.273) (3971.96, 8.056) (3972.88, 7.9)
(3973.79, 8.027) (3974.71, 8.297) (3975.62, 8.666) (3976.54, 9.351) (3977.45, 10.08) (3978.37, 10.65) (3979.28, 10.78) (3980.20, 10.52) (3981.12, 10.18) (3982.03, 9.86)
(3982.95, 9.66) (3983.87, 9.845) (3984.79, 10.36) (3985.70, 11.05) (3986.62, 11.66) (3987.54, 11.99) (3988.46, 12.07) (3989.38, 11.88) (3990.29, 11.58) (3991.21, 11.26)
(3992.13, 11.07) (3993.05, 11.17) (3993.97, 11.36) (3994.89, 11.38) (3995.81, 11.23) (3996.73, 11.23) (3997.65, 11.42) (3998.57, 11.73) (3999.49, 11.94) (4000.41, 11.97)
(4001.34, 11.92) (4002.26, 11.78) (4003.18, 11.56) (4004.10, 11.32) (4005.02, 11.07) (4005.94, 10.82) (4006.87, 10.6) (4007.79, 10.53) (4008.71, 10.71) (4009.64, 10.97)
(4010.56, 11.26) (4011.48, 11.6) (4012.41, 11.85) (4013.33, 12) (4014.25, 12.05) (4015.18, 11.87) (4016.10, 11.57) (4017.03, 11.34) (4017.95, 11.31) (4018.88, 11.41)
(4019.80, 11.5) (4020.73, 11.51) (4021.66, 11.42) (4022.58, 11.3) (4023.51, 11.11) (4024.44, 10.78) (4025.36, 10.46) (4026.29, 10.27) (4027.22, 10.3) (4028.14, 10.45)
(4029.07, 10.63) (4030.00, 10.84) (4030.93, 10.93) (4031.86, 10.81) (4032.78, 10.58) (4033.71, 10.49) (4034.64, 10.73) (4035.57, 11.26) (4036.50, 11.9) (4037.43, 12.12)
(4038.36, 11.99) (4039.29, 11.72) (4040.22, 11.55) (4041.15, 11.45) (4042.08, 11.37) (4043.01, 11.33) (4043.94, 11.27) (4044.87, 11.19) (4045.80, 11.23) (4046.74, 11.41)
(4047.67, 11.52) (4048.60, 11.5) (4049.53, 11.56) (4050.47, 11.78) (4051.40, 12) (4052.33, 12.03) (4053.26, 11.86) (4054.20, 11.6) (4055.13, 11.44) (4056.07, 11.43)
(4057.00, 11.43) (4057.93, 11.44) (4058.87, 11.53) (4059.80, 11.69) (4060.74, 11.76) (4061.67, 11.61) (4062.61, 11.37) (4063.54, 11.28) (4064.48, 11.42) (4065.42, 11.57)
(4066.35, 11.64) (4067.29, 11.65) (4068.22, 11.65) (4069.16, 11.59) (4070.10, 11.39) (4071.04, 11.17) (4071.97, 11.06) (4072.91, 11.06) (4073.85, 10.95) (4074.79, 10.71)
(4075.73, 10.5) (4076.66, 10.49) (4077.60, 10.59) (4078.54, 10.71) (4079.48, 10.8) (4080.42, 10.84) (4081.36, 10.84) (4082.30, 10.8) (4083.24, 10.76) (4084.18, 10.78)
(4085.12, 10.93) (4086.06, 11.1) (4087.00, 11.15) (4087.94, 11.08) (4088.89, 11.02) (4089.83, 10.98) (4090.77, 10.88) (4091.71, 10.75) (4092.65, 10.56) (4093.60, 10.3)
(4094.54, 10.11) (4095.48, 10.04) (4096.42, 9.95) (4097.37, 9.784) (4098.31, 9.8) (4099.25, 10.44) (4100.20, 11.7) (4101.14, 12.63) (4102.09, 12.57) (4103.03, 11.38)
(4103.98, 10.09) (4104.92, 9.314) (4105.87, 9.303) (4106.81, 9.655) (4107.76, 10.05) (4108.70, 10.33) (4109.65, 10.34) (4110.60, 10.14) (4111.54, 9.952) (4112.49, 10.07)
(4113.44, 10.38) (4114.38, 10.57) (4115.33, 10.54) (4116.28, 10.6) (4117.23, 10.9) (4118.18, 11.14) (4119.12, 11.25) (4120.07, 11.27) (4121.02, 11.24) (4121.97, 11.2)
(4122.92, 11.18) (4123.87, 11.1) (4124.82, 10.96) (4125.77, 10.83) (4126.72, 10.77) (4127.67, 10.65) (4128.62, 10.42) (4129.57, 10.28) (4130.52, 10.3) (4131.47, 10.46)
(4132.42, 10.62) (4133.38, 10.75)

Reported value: 1.18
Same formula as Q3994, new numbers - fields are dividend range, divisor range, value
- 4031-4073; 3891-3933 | 1.15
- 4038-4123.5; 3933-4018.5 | 1.12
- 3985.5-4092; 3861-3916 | 1.16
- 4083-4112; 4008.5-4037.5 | 0.98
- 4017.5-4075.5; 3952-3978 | 1.32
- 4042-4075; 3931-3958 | 1.20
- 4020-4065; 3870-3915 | 1.19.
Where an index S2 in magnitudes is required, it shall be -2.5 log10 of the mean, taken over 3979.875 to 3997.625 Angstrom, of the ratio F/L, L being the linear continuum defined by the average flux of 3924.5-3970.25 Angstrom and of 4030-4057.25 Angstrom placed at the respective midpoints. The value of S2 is -0.07 mag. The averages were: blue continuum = 9.59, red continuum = 11.4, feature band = 11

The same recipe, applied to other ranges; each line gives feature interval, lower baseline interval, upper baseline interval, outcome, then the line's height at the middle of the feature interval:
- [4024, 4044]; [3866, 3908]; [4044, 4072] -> 0.03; 11.3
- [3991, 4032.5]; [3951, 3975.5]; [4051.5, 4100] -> -0.14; 9.87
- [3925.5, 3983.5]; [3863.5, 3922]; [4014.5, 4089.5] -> 0.14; 10.8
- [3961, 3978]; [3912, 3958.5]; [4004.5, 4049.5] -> 0.27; 10.8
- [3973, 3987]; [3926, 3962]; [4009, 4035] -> 0.06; 10.5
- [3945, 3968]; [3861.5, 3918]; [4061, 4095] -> 0.09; 10.7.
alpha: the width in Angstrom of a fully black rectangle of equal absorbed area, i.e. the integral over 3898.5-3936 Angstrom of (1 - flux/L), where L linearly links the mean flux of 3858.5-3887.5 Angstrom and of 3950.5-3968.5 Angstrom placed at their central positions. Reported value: -3.2 Angstrom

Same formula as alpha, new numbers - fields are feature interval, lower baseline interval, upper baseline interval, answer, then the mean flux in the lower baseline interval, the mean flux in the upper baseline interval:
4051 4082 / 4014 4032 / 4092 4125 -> -1.3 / 11.1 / 10.6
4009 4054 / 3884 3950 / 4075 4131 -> -3.4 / 10.3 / 10.7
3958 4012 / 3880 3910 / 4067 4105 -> 0.7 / 9.8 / 10.9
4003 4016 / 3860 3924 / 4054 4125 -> -0.6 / 10.6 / 10.9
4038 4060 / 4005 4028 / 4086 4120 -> -1.2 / 11.2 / 10.6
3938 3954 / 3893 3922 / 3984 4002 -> 0.7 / 11.1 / 11.5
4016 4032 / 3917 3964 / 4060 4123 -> -0.7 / 10.2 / 10.8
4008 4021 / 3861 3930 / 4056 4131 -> -0.9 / 10.6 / 10.9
